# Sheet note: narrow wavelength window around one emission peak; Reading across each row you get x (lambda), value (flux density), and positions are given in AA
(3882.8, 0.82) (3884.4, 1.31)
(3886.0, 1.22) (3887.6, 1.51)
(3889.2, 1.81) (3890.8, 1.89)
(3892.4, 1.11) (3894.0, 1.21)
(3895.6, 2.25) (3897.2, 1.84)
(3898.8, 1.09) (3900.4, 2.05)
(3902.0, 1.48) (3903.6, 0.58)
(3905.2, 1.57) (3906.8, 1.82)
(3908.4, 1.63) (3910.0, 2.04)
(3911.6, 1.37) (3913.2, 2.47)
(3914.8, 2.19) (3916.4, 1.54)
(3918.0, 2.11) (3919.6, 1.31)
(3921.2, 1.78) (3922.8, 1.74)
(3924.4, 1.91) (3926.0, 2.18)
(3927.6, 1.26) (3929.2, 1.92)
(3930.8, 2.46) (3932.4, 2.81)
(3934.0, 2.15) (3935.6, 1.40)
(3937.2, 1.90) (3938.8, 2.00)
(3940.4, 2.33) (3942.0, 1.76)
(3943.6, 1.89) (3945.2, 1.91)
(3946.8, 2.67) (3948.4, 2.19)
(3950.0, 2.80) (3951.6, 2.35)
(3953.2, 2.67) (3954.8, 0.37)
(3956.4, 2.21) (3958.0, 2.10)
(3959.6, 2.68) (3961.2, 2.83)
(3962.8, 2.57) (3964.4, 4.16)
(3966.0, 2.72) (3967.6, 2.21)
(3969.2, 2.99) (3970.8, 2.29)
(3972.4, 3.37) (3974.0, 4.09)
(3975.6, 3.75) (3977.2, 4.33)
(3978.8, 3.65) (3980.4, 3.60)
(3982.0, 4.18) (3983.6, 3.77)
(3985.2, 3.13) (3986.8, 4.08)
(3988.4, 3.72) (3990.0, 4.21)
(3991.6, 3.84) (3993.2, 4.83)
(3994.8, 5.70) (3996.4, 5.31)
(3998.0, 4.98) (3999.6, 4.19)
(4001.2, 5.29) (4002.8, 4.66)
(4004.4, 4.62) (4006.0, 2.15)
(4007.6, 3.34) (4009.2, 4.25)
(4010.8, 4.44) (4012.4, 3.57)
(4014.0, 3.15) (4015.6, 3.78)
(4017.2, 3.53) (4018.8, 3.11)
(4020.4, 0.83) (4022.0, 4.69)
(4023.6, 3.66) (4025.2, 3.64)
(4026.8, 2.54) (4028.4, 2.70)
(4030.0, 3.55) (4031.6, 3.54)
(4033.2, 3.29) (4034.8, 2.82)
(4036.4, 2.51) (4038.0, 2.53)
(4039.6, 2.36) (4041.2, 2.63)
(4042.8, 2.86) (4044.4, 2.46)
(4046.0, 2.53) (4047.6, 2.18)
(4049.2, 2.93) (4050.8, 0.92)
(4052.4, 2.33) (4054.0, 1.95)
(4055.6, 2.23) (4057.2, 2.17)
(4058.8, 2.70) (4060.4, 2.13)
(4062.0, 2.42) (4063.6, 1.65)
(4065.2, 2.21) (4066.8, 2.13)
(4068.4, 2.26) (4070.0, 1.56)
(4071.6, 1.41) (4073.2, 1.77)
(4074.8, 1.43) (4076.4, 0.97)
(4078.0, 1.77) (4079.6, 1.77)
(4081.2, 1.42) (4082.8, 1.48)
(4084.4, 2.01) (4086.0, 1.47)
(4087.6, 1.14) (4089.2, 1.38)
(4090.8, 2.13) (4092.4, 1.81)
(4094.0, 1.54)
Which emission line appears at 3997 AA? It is C IV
